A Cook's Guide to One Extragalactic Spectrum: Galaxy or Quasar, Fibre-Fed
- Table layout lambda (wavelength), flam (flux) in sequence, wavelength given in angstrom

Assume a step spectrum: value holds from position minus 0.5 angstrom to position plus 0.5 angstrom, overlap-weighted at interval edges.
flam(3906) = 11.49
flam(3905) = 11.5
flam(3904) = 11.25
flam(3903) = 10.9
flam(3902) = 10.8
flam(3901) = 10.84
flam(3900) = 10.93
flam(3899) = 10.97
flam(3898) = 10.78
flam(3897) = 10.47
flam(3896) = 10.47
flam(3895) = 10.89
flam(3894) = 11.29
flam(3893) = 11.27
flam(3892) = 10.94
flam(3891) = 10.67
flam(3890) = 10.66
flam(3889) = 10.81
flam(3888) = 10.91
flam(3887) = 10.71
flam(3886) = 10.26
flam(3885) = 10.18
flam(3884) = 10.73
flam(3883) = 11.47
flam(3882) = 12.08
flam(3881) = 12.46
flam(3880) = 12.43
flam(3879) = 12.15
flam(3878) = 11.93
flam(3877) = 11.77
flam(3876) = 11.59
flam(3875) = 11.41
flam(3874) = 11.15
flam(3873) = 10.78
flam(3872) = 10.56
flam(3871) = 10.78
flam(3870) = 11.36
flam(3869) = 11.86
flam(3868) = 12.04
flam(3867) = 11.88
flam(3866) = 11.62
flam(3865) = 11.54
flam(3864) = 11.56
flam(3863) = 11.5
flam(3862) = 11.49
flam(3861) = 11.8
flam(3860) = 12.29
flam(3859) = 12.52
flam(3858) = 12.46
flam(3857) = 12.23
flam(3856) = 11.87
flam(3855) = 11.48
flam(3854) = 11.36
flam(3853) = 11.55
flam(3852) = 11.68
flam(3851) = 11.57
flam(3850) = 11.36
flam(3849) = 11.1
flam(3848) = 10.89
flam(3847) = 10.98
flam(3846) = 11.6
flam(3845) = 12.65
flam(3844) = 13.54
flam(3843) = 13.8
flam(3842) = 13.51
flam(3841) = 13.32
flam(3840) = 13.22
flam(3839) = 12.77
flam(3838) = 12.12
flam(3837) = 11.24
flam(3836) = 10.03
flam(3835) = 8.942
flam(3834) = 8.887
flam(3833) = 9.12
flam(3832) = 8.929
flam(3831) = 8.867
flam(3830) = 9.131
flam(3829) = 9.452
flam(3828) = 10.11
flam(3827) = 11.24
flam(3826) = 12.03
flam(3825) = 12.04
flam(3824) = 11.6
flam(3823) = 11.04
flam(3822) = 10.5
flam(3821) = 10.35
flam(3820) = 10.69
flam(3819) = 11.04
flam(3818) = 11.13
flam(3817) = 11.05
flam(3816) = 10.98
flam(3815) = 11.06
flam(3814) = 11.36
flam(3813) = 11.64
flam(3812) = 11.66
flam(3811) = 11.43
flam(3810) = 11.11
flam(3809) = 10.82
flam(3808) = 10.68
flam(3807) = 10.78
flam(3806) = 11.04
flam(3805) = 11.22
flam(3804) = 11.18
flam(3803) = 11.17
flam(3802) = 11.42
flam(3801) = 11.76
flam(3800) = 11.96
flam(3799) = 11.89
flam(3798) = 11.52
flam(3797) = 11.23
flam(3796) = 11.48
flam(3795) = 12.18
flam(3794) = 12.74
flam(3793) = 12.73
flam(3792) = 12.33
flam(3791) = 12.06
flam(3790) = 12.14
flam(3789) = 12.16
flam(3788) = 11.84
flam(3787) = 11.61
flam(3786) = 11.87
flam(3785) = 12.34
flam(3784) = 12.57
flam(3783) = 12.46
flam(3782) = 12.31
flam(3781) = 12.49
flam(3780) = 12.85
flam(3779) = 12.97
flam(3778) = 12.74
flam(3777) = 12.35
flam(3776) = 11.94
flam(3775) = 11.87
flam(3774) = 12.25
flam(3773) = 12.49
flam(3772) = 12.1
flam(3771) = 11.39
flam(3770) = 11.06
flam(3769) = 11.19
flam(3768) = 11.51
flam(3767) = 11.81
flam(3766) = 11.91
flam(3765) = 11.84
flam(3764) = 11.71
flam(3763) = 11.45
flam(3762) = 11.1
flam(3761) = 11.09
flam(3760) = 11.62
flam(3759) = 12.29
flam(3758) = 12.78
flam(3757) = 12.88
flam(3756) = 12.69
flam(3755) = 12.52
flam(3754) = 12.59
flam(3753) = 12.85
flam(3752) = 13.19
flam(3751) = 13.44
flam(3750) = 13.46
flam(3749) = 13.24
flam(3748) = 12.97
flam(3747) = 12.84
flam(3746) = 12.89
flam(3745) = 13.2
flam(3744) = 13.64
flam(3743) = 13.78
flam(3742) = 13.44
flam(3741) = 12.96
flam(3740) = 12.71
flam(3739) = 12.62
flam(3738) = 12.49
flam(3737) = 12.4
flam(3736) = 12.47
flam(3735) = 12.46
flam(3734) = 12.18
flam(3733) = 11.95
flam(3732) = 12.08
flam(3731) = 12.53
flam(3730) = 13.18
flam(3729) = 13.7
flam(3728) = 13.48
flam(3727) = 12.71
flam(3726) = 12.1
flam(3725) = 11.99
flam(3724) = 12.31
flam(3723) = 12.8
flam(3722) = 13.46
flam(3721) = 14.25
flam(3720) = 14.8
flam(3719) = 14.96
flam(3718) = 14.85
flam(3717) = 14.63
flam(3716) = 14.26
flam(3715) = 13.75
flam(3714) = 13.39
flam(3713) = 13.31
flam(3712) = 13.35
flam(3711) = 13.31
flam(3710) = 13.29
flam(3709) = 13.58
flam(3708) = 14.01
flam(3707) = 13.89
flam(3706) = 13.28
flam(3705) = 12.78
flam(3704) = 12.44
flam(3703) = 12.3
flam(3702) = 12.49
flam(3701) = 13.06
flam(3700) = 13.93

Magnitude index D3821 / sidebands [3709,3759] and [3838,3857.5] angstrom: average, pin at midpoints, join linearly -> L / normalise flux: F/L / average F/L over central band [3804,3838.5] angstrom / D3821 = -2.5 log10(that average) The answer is 0.158 mag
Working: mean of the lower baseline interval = 13.1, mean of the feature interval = 10.7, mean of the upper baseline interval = 12.1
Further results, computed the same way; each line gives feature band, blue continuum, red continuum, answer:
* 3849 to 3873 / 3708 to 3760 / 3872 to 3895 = -0.011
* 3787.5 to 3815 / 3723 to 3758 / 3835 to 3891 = 0.058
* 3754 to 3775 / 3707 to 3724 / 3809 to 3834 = 0.043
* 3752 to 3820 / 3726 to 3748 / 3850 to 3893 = 0.046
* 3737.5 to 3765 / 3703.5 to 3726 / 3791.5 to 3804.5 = 0.010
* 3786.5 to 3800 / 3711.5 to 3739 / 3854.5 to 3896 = 0.035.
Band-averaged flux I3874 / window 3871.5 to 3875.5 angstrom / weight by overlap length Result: 11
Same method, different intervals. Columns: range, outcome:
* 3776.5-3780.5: 12.7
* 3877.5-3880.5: 12.2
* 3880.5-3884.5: 11.7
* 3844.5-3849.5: 11.4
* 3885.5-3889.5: 10.7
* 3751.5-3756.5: 12.8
